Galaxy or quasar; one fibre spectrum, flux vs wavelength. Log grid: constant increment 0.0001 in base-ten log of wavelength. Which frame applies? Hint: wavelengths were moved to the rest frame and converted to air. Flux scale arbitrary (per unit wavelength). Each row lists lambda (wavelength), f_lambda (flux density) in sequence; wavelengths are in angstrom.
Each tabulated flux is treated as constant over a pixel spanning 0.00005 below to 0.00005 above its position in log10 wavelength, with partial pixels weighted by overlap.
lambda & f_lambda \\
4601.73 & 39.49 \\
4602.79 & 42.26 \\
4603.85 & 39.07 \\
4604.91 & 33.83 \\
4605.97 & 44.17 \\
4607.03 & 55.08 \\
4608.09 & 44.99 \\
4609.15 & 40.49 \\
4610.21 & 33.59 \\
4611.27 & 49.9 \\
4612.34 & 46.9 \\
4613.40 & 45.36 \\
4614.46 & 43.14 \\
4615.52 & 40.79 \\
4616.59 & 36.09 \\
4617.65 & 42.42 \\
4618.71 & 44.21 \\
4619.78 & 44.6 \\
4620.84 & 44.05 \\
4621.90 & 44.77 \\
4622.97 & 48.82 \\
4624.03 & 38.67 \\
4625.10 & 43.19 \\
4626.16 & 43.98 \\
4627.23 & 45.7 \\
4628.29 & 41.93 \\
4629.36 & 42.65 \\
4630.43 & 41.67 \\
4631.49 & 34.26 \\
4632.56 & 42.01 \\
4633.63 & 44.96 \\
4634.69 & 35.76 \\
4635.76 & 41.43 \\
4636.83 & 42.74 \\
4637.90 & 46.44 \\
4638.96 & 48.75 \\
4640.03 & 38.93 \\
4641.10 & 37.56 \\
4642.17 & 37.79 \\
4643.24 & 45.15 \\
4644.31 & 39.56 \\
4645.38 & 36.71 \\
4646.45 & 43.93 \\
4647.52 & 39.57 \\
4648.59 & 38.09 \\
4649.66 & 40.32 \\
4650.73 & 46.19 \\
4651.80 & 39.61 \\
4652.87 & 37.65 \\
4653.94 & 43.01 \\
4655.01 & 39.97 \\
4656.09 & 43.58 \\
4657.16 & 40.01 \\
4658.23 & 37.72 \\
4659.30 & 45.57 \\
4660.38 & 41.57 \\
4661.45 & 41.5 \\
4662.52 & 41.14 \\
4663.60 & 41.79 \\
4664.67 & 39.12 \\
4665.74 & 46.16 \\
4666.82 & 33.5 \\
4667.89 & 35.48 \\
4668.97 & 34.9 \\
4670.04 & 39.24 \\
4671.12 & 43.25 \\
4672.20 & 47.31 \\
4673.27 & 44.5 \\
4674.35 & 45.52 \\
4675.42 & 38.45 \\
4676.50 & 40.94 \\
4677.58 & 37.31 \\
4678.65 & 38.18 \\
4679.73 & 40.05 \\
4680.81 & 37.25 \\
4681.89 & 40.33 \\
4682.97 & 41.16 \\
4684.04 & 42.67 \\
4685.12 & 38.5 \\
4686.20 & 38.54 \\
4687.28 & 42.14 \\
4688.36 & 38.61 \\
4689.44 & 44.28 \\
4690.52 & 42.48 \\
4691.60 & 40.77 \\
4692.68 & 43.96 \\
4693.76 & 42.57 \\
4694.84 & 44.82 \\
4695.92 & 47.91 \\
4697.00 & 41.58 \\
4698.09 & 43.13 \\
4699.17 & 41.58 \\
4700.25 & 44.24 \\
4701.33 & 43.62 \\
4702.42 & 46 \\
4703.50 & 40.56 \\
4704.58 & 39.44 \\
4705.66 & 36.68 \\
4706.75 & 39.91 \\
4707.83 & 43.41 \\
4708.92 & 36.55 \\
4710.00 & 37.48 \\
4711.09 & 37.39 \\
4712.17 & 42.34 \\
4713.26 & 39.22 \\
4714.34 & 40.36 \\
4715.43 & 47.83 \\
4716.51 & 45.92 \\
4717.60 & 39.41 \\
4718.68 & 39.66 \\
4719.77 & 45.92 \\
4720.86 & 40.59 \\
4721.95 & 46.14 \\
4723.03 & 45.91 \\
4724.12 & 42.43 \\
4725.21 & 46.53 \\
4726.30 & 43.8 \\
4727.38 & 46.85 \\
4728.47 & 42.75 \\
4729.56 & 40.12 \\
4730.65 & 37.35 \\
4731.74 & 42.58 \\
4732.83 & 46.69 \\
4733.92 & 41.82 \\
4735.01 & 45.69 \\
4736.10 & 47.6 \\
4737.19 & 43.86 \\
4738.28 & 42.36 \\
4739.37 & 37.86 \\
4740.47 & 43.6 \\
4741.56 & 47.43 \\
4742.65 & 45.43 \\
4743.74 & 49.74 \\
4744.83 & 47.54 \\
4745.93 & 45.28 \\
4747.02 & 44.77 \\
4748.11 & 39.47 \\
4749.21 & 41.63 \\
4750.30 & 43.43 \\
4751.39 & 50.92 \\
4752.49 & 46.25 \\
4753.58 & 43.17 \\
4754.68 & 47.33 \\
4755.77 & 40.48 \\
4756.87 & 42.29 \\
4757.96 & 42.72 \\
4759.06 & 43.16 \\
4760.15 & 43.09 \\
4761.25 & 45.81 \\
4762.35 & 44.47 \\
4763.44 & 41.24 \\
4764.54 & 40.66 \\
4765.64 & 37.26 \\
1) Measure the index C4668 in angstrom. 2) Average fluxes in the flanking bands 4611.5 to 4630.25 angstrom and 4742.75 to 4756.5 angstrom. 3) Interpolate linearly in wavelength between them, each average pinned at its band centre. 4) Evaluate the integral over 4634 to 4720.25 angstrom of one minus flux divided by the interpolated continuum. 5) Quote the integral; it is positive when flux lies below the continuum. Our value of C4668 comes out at 5.7 angstrom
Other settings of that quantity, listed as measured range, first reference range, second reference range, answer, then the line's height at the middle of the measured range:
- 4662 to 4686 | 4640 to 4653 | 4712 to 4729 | 0.66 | 41.4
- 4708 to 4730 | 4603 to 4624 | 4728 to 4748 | 0.72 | 43.8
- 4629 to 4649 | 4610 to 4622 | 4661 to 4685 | 0.53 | 42.1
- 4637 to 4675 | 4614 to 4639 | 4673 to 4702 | 0.83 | 42.1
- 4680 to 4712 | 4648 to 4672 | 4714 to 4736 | 0.67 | 42.2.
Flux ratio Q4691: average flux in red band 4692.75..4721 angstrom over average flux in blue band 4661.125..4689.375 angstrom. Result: 1.04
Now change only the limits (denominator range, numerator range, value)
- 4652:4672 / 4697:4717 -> 1.03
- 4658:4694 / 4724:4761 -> 1.08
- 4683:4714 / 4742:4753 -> 1.10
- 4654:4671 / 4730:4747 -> 1.10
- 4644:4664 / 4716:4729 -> 1.07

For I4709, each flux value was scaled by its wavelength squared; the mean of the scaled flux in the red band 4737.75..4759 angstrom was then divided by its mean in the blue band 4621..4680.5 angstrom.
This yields 1.12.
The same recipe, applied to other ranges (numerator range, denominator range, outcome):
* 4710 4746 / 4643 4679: 1.10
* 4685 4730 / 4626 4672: 1.06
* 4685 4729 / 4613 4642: 1.03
